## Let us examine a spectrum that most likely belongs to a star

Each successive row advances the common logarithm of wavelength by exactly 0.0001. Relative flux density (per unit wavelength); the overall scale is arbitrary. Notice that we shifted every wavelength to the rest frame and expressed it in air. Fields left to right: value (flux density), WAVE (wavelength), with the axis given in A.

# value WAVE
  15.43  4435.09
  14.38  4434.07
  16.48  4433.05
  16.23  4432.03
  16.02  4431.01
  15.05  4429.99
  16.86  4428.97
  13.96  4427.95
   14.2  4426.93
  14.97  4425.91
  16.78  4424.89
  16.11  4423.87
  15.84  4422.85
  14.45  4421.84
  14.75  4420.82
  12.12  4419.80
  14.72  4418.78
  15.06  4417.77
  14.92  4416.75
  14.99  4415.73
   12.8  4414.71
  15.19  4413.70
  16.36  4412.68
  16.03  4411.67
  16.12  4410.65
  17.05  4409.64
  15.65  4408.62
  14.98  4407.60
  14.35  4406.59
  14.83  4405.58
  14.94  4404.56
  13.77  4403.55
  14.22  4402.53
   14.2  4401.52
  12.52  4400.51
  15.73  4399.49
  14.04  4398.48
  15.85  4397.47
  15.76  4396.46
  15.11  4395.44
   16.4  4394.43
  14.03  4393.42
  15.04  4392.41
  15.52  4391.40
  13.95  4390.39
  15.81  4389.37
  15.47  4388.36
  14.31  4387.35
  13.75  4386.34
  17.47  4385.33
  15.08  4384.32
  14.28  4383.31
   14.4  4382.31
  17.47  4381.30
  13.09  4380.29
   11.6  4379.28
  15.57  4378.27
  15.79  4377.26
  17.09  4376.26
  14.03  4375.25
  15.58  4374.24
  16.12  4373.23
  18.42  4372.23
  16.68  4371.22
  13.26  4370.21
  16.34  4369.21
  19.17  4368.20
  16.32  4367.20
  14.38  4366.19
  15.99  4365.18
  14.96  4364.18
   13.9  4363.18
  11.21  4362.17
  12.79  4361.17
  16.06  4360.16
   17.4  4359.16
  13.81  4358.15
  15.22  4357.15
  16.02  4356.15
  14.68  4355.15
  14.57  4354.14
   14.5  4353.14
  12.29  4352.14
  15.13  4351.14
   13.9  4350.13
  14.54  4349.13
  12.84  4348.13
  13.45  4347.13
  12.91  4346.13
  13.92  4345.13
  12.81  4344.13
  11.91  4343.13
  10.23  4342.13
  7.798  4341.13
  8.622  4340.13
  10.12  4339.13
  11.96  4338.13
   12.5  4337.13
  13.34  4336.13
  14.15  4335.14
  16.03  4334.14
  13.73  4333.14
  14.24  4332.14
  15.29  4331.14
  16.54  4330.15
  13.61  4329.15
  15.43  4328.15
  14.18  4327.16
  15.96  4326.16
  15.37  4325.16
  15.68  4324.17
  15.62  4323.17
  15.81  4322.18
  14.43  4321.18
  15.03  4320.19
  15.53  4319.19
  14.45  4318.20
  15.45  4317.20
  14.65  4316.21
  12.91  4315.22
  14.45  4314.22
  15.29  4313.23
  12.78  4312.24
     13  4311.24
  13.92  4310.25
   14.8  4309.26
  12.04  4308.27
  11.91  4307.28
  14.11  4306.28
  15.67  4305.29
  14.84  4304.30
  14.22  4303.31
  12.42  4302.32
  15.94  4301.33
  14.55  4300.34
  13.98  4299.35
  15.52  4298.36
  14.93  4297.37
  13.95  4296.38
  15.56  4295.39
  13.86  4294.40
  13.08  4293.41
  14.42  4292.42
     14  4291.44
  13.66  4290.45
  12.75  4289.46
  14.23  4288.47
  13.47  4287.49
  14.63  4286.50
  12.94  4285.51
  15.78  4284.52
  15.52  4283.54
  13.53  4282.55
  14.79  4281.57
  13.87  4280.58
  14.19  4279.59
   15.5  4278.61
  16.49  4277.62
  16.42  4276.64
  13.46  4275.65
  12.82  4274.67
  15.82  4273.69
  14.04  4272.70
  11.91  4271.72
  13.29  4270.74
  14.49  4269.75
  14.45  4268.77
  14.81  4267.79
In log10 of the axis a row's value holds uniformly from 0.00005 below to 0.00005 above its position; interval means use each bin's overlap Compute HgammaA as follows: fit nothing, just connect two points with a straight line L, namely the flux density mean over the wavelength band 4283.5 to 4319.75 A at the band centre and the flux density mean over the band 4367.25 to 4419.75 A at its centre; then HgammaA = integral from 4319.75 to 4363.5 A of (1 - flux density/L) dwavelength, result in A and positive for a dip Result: 2.3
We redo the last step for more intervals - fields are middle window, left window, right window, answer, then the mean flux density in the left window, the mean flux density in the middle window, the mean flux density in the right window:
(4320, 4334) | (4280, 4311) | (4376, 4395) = -0.61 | 14.1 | 15.1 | 15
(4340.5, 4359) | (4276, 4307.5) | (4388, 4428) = 1.62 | 14.4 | 13.4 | 15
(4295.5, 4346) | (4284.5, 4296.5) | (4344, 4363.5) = 0.42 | 14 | 13.9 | 14.1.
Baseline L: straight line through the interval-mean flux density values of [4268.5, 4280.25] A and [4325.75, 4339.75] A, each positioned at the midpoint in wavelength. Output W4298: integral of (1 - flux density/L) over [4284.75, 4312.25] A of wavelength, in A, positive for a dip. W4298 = 0.4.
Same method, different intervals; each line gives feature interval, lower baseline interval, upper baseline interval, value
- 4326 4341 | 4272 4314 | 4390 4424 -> 1.00 A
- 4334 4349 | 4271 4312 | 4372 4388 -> 2.67 A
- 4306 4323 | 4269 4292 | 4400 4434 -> 0.31 A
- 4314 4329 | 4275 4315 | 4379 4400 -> -0.54 A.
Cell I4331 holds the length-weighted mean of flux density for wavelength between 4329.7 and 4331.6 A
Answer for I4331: 16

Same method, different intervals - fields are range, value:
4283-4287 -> 14.7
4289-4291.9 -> 13.5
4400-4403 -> 13.7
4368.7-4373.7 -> 16.2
